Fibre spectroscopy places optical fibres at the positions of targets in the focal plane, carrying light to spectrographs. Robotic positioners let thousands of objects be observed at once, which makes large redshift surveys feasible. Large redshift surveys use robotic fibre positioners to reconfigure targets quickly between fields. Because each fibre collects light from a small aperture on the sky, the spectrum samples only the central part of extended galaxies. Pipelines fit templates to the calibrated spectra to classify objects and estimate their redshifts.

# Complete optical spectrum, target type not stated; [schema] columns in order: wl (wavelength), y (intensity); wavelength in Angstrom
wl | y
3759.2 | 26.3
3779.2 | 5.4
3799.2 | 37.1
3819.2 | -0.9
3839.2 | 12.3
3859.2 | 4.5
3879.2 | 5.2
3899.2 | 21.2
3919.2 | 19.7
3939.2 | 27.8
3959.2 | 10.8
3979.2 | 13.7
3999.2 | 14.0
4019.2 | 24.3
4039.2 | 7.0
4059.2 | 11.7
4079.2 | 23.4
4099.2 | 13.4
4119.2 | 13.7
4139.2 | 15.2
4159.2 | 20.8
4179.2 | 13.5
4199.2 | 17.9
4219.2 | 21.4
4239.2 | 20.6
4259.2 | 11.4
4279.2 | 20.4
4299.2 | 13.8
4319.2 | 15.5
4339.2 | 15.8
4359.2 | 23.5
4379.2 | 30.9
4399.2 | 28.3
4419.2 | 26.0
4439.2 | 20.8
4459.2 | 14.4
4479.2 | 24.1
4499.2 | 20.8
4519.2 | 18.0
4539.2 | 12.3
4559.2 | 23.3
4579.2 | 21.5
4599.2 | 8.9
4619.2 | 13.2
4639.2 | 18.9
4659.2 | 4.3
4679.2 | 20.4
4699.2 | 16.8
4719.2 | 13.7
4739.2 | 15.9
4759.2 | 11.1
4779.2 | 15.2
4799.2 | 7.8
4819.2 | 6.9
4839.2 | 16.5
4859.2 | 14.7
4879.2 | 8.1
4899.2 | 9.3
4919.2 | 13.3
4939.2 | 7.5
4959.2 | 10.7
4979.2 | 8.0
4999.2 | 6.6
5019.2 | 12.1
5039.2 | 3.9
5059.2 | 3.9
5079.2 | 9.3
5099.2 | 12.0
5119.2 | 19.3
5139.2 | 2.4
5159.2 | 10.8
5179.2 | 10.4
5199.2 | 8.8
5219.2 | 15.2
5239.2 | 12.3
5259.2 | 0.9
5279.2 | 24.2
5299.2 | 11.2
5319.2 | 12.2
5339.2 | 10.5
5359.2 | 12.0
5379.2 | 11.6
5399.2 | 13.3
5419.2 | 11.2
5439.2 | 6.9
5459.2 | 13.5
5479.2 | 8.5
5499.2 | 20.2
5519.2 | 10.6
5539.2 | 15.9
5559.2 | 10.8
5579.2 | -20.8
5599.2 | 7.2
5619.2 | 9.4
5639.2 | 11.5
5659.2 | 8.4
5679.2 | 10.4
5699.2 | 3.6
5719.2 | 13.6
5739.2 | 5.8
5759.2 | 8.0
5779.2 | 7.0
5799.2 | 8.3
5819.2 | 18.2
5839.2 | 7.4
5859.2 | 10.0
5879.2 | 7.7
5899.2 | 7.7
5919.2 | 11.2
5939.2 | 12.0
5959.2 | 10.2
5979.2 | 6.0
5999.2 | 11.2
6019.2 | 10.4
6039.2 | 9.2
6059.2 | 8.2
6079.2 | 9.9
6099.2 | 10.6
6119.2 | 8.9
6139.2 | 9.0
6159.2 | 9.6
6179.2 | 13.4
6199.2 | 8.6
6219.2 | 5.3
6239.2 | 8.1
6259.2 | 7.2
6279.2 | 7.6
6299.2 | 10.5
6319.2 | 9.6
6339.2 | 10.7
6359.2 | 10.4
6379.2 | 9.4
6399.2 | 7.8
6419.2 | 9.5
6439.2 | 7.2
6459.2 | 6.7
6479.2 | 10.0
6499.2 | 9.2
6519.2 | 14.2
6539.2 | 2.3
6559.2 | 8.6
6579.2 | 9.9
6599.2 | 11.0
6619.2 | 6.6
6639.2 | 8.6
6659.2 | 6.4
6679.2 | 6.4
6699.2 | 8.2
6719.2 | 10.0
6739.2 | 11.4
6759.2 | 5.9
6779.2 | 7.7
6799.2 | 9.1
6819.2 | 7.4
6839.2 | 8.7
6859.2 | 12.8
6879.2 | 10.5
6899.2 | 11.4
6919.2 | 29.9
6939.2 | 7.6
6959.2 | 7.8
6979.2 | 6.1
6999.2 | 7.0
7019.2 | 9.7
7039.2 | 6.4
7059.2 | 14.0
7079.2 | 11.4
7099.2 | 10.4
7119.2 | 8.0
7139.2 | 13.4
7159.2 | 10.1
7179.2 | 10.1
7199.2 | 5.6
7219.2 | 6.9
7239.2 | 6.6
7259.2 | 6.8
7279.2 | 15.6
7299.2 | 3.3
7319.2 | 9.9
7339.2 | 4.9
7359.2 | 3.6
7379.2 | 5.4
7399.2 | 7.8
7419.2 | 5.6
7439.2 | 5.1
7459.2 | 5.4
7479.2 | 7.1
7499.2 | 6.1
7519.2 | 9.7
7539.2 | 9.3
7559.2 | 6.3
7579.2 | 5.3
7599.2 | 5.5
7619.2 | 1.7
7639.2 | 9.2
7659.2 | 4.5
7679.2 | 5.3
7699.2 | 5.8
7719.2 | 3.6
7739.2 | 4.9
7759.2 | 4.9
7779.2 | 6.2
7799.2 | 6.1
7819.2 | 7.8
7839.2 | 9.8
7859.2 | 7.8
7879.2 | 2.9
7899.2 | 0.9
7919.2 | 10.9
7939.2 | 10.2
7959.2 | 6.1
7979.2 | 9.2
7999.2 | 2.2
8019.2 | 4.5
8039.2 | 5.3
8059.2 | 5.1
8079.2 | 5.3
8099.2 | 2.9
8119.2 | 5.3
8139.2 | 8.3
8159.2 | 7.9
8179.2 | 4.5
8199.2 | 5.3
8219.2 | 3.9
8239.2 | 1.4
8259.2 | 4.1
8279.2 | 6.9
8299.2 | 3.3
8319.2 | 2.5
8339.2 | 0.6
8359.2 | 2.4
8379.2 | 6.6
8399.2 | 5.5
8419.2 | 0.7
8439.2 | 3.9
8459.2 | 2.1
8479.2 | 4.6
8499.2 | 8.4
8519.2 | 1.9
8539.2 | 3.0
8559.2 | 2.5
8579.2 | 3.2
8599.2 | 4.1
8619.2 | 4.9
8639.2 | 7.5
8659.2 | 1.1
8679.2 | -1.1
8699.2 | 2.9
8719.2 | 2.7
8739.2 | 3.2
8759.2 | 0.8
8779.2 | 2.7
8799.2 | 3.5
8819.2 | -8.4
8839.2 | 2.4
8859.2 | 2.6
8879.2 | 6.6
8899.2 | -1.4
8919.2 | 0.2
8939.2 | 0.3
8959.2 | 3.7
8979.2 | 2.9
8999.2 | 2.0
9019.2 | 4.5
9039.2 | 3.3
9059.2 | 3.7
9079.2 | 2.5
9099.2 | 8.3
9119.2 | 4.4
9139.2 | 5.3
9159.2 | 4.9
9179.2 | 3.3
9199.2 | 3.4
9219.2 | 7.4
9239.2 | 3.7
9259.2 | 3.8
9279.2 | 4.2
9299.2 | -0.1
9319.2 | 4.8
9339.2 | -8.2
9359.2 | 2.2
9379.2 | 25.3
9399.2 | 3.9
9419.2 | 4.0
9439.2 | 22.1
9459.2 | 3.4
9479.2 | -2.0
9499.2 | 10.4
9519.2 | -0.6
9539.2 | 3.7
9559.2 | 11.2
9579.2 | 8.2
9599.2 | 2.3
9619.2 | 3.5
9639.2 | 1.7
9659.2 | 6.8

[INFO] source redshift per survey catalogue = 0.05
